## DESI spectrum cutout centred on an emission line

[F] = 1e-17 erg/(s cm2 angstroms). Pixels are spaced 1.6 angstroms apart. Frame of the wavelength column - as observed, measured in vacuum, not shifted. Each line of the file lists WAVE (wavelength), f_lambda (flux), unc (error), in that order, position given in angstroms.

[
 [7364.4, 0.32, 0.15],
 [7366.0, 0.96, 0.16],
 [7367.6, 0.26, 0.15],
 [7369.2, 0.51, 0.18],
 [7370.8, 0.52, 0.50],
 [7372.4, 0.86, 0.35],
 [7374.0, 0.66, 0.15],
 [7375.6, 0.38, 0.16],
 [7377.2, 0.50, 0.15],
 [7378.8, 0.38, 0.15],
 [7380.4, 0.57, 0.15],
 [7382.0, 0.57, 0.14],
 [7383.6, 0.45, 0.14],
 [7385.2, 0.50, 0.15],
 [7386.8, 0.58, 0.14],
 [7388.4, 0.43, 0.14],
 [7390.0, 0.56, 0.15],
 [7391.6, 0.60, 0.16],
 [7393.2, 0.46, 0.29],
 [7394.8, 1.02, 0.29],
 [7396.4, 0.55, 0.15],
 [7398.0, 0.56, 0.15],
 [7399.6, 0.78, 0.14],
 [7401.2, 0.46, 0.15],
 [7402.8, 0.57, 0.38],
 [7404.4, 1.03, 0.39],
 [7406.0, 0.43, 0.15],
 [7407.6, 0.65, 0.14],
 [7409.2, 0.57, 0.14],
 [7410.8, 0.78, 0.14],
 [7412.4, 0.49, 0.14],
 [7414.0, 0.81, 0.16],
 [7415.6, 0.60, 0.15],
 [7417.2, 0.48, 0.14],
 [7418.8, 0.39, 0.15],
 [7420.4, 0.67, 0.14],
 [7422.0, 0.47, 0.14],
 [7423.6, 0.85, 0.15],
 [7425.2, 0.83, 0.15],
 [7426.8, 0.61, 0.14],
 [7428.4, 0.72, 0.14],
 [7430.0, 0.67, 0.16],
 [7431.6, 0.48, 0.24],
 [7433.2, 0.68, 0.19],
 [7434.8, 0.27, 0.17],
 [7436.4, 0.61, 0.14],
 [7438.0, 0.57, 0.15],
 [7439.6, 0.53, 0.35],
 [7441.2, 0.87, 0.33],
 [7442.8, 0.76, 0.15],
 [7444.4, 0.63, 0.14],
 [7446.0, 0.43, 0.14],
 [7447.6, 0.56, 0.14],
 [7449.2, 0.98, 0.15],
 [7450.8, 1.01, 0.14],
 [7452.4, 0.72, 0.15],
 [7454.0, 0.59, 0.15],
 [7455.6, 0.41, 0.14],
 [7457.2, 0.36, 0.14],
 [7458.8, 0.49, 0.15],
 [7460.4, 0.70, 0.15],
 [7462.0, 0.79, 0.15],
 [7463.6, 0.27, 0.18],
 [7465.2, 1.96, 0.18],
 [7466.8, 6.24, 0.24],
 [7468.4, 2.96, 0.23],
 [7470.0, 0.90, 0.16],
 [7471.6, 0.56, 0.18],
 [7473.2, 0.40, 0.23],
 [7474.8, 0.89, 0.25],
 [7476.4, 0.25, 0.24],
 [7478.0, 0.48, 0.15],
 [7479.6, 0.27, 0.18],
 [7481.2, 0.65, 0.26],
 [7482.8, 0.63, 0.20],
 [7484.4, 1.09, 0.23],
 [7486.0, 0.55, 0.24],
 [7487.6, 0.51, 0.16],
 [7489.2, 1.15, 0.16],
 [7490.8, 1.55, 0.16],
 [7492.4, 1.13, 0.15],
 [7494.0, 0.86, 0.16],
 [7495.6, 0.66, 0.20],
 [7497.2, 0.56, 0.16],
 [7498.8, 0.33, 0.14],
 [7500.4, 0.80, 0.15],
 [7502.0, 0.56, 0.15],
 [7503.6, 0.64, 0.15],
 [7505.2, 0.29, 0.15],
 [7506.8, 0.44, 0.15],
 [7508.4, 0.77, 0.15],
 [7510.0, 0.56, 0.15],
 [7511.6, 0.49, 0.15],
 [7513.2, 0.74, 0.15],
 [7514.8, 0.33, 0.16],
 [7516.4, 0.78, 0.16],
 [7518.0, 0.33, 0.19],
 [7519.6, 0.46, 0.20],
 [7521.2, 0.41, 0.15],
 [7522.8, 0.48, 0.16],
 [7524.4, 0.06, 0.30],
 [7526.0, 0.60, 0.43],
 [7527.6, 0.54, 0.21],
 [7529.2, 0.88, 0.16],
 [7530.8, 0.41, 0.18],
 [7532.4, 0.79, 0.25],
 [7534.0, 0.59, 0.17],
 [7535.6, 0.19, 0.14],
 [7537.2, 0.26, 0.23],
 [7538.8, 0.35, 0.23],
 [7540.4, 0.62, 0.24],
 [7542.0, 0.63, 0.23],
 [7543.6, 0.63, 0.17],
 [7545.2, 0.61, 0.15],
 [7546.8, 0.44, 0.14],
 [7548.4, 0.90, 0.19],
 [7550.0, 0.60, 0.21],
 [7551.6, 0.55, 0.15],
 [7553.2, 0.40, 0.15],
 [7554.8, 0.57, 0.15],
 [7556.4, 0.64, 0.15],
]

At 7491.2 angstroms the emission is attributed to [N II] 6583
